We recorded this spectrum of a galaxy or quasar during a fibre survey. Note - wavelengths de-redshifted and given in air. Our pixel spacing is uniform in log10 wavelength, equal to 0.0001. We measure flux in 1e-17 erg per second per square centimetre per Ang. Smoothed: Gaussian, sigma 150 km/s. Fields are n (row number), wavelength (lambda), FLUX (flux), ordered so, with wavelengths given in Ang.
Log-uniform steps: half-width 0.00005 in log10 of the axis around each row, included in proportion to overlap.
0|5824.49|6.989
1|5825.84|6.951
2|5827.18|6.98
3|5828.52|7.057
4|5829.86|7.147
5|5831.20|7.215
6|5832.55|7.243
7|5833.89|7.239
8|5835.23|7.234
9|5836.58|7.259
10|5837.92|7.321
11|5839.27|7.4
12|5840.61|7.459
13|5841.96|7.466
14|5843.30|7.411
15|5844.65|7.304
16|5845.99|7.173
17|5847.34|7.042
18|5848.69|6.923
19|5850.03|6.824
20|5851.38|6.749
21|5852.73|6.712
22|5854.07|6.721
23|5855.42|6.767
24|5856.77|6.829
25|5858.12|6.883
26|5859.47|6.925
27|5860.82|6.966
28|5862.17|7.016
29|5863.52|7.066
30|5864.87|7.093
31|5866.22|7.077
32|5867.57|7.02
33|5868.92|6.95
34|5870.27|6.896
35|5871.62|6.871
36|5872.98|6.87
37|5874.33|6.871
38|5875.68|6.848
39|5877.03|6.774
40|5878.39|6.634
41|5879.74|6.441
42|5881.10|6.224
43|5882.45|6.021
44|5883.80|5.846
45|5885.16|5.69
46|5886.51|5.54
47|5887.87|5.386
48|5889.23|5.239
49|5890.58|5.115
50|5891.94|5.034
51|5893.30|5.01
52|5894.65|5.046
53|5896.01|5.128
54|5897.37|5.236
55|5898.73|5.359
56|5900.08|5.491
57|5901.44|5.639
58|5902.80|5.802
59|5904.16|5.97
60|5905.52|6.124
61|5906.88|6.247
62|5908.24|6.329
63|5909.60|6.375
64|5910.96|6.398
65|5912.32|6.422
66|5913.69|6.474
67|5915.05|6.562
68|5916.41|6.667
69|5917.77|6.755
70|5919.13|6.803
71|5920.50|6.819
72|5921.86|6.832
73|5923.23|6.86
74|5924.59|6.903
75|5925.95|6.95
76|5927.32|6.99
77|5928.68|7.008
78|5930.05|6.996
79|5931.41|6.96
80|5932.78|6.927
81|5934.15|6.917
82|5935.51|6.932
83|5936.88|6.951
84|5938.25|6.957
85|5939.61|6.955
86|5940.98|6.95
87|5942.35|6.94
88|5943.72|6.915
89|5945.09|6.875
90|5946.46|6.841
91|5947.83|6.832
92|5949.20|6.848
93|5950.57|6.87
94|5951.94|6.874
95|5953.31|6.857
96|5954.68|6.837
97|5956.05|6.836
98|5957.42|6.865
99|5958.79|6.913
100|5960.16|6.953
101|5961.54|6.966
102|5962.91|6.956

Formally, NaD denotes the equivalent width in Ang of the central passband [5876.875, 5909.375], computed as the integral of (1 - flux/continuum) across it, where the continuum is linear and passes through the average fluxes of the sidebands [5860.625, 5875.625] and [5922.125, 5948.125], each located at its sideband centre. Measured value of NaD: 5.8 Ang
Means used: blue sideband 6.97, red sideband 6.93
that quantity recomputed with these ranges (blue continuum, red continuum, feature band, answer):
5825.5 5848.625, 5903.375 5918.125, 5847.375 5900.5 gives 3.9 Ang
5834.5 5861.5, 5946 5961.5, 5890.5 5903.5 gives 3.1 Ang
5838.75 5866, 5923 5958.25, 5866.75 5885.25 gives 1.1 Ang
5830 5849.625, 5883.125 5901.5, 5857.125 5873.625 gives -1.7 Ang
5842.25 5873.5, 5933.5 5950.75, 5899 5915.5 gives 1.9 Ang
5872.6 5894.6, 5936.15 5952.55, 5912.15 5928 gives -0.6 Ang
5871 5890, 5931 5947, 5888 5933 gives 2.8 Ang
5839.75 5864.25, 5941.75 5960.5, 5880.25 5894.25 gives 2.9 Ang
